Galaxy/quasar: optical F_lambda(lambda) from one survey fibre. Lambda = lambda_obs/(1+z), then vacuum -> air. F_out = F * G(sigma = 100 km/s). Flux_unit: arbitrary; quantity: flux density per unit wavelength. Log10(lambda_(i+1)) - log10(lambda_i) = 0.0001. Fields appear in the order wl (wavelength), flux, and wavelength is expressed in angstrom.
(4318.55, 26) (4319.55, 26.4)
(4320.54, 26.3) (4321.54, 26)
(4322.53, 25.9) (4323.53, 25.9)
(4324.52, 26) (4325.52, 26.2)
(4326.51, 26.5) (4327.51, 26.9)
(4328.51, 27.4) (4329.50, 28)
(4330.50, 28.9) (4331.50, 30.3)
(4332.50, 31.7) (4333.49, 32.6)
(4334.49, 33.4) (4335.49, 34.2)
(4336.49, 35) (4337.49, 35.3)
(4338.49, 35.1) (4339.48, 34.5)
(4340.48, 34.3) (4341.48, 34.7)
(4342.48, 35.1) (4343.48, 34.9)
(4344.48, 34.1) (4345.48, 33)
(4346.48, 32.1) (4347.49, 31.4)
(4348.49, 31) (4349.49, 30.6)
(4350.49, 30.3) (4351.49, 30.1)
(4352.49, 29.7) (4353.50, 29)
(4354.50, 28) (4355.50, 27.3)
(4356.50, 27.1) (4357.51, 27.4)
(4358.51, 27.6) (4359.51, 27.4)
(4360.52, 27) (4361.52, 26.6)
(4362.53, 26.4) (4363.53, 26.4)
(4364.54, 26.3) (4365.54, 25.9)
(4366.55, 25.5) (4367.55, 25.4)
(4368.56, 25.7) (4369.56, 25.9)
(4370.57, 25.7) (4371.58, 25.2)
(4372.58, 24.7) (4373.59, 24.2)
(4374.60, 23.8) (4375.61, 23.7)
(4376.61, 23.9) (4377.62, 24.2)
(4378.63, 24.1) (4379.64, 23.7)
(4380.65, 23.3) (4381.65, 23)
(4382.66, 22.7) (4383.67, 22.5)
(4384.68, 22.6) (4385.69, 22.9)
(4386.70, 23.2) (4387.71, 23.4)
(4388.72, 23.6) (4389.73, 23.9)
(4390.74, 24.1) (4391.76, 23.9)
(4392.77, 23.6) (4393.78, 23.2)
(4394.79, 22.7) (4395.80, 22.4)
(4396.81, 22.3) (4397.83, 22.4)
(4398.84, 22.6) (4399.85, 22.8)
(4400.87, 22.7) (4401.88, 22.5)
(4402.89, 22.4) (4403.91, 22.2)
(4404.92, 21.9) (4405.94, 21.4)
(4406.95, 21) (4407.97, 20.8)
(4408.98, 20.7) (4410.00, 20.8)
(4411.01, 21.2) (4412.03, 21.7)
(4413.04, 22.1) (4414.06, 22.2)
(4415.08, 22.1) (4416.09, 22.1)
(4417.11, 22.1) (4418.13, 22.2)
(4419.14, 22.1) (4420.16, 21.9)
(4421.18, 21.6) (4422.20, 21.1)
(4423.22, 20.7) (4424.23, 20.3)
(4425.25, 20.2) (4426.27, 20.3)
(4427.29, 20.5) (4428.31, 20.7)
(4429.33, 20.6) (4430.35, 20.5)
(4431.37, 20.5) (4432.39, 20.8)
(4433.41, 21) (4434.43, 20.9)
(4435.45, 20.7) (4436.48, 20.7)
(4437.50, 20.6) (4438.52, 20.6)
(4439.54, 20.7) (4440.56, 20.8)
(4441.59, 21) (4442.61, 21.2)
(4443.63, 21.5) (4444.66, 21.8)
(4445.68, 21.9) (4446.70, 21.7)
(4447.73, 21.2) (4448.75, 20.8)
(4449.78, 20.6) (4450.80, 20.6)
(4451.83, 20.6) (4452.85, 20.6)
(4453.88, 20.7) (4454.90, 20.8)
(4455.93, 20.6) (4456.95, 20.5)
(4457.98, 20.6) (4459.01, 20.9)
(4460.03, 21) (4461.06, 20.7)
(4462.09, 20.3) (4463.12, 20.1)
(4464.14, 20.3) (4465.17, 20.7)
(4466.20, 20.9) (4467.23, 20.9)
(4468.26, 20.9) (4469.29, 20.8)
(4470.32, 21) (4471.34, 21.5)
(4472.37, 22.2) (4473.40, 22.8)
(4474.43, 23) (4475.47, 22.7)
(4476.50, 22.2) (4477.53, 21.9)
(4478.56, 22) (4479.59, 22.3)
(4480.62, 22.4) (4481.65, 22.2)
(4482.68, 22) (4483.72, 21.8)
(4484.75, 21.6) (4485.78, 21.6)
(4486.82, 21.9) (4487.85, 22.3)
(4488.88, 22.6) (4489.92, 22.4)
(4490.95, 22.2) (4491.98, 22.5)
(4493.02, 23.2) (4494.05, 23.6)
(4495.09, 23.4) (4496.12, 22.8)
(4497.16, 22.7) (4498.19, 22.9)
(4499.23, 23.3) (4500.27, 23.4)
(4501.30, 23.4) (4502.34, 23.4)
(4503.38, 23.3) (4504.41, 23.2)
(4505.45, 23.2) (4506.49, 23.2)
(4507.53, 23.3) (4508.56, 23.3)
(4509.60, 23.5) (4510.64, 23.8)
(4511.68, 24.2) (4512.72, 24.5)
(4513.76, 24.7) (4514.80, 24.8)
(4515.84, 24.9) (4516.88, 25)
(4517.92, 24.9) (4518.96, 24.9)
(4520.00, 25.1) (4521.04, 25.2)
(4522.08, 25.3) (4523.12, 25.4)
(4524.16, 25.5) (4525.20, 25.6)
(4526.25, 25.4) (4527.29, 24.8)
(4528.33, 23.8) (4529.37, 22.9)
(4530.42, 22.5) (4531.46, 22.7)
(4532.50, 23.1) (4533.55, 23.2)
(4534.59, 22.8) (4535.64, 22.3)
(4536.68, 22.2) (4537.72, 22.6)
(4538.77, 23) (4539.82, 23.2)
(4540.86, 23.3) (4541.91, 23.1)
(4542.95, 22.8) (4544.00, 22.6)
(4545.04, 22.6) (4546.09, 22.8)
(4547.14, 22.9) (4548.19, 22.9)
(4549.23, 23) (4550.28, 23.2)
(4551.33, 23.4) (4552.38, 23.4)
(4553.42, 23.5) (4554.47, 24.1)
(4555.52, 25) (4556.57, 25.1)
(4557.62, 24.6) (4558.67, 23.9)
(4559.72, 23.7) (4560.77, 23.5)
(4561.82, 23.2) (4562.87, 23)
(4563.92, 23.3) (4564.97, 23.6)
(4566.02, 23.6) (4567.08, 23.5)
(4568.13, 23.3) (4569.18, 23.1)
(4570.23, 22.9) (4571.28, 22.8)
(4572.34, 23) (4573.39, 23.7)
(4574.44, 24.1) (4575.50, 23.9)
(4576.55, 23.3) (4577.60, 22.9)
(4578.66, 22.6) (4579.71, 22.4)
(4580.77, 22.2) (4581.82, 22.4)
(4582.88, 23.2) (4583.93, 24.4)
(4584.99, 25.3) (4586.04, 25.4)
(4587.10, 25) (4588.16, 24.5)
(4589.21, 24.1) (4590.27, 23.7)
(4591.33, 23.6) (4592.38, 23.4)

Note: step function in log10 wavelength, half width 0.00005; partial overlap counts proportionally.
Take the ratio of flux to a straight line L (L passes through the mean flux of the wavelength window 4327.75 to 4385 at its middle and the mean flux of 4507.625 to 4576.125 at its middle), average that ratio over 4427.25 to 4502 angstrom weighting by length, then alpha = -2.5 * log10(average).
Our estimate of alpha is 0.19 mag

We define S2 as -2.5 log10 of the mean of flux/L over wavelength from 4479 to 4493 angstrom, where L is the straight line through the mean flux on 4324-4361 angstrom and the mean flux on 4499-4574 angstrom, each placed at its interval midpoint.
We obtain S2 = 0.15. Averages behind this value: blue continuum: 30.7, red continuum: 23.7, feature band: 22.2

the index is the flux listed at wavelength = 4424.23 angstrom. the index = 20.3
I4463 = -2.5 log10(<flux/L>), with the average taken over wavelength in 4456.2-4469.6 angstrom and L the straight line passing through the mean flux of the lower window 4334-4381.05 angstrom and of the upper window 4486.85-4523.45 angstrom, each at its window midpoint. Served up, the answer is 0.213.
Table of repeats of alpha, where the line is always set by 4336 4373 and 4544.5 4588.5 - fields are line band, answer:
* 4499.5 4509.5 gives 0.09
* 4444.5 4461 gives 0.27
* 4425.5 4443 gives 0.30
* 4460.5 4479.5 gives 0.22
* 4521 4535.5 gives 0.02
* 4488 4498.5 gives 0.12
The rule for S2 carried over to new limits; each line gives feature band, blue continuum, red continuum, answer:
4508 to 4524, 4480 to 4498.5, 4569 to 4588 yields -0.09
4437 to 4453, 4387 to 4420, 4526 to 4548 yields 0.08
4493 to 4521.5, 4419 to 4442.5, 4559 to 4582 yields -0.08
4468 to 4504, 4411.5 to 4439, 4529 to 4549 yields -0.02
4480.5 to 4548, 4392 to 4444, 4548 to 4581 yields -0.03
